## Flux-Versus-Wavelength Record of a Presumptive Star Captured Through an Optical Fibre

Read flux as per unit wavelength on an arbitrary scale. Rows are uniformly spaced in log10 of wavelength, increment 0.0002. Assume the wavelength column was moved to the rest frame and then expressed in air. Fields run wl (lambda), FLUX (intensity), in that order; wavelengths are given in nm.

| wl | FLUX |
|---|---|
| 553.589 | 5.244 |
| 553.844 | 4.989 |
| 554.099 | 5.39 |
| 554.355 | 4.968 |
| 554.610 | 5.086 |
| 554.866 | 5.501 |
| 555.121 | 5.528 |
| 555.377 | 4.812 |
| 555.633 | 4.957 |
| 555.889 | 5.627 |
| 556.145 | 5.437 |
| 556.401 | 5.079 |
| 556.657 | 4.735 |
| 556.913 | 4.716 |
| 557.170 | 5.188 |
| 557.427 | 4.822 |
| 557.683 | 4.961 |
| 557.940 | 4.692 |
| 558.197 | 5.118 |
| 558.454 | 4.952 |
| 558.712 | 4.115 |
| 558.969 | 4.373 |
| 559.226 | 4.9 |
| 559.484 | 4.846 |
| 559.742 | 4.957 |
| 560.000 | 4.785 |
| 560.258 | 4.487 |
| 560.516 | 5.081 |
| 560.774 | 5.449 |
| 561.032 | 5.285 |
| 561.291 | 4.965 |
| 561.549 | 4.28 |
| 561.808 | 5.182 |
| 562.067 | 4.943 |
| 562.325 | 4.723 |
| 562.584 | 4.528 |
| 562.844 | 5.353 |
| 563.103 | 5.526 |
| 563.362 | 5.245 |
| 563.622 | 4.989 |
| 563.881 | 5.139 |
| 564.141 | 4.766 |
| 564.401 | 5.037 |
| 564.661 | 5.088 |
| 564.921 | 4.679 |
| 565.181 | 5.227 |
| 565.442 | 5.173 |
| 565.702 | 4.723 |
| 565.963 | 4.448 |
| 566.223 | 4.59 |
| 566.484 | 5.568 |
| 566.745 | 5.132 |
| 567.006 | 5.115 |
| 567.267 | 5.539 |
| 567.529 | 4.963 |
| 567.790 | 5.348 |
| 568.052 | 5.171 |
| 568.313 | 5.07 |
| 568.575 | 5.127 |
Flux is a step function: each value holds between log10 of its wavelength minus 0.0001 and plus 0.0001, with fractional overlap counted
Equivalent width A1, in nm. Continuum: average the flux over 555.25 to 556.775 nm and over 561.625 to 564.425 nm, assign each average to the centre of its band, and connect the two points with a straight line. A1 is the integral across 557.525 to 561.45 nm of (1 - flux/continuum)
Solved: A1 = 0.16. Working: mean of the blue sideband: 5.11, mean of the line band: 4.86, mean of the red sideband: 5.02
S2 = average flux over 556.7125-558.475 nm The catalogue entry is 4.91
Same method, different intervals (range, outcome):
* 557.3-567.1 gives 4.93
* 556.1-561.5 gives 4.89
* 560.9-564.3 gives 5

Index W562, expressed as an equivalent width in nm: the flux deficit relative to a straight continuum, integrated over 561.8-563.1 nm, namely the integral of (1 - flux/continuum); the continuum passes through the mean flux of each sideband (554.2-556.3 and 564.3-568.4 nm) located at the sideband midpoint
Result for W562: 0.04 nm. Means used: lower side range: 5.24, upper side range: 5.05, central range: 4.98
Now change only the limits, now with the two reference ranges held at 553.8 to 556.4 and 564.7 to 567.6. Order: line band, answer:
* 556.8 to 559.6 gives 0.21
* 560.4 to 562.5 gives 0.05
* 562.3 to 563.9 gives 0.00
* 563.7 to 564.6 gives 0.01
